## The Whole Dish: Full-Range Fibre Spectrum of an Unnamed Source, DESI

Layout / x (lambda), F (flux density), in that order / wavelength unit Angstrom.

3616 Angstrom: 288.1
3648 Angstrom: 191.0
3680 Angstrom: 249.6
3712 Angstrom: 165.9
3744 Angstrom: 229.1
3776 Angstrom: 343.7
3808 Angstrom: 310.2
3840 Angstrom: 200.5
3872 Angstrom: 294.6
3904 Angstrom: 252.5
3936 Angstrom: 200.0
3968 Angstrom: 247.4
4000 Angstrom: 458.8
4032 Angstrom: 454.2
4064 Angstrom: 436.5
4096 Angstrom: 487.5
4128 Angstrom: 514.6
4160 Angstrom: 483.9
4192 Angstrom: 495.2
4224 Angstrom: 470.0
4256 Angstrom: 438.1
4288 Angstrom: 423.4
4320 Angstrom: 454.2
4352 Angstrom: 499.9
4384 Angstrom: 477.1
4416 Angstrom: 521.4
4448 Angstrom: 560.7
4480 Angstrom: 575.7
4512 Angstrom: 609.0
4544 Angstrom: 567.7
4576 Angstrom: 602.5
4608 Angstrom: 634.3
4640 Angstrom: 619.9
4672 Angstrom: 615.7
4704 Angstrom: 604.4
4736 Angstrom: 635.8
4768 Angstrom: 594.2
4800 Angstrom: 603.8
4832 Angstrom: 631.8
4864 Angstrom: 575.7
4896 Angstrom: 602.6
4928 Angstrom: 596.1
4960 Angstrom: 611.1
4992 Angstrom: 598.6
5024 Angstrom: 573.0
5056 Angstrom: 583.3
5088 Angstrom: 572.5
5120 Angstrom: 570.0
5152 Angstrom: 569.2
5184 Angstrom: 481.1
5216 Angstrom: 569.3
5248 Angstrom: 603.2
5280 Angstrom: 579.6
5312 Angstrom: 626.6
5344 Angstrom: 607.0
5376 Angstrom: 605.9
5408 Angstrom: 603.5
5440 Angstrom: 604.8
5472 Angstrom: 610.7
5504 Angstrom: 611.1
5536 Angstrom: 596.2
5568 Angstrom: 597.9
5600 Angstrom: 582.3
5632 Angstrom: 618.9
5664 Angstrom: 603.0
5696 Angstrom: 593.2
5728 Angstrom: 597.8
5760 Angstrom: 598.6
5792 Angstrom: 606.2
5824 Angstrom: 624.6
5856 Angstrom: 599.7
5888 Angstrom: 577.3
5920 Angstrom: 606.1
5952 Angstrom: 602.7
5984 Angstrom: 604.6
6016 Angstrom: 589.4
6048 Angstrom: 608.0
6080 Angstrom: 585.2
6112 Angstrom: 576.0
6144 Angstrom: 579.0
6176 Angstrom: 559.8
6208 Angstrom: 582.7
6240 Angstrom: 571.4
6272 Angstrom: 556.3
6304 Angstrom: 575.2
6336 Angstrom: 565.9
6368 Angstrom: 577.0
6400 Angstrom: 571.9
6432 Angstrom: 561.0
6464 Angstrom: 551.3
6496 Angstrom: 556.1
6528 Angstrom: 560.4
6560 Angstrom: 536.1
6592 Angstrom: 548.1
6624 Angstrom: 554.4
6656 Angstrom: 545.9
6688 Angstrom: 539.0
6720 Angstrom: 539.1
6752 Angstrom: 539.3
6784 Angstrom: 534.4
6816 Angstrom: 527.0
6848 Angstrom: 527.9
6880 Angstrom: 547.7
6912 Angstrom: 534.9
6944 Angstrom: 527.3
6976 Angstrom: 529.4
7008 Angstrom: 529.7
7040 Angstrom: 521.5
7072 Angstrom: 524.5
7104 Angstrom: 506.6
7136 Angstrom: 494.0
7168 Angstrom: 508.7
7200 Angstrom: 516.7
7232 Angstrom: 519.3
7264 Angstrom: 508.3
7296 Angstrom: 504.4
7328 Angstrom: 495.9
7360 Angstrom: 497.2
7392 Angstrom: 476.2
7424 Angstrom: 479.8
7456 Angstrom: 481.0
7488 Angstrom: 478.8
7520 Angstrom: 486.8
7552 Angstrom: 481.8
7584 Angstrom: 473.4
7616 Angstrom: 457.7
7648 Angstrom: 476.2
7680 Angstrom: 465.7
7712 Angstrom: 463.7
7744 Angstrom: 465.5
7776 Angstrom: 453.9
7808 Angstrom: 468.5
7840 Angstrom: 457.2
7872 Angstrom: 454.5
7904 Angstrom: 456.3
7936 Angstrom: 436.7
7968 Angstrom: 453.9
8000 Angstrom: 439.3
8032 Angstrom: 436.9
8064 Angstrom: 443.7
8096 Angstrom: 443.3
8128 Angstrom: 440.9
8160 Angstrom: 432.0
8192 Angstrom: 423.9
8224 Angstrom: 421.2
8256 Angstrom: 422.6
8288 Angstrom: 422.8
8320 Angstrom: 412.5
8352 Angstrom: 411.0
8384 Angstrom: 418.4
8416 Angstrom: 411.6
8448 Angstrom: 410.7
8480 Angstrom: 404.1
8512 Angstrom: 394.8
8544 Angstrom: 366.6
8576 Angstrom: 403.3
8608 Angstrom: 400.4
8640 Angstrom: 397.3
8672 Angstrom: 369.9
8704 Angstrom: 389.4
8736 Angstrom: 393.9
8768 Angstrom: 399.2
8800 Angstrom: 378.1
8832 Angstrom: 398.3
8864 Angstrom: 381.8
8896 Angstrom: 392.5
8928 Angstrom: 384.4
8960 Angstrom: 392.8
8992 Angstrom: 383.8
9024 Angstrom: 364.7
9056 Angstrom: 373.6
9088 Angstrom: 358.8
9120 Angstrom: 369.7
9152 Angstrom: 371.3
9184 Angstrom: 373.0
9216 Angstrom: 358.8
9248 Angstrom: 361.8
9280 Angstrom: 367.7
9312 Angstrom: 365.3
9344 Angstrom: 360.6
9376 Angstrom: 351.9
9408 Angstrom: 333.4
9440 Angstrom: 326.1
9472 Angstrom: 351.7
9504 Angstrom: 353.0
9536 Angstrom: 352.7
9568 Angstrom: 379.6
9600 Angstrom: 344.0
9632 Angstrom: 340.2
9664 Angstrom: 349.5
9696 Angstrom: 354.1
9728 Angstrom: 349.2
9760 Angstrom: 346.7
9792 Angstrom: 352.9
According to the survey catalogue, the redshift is 0.000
